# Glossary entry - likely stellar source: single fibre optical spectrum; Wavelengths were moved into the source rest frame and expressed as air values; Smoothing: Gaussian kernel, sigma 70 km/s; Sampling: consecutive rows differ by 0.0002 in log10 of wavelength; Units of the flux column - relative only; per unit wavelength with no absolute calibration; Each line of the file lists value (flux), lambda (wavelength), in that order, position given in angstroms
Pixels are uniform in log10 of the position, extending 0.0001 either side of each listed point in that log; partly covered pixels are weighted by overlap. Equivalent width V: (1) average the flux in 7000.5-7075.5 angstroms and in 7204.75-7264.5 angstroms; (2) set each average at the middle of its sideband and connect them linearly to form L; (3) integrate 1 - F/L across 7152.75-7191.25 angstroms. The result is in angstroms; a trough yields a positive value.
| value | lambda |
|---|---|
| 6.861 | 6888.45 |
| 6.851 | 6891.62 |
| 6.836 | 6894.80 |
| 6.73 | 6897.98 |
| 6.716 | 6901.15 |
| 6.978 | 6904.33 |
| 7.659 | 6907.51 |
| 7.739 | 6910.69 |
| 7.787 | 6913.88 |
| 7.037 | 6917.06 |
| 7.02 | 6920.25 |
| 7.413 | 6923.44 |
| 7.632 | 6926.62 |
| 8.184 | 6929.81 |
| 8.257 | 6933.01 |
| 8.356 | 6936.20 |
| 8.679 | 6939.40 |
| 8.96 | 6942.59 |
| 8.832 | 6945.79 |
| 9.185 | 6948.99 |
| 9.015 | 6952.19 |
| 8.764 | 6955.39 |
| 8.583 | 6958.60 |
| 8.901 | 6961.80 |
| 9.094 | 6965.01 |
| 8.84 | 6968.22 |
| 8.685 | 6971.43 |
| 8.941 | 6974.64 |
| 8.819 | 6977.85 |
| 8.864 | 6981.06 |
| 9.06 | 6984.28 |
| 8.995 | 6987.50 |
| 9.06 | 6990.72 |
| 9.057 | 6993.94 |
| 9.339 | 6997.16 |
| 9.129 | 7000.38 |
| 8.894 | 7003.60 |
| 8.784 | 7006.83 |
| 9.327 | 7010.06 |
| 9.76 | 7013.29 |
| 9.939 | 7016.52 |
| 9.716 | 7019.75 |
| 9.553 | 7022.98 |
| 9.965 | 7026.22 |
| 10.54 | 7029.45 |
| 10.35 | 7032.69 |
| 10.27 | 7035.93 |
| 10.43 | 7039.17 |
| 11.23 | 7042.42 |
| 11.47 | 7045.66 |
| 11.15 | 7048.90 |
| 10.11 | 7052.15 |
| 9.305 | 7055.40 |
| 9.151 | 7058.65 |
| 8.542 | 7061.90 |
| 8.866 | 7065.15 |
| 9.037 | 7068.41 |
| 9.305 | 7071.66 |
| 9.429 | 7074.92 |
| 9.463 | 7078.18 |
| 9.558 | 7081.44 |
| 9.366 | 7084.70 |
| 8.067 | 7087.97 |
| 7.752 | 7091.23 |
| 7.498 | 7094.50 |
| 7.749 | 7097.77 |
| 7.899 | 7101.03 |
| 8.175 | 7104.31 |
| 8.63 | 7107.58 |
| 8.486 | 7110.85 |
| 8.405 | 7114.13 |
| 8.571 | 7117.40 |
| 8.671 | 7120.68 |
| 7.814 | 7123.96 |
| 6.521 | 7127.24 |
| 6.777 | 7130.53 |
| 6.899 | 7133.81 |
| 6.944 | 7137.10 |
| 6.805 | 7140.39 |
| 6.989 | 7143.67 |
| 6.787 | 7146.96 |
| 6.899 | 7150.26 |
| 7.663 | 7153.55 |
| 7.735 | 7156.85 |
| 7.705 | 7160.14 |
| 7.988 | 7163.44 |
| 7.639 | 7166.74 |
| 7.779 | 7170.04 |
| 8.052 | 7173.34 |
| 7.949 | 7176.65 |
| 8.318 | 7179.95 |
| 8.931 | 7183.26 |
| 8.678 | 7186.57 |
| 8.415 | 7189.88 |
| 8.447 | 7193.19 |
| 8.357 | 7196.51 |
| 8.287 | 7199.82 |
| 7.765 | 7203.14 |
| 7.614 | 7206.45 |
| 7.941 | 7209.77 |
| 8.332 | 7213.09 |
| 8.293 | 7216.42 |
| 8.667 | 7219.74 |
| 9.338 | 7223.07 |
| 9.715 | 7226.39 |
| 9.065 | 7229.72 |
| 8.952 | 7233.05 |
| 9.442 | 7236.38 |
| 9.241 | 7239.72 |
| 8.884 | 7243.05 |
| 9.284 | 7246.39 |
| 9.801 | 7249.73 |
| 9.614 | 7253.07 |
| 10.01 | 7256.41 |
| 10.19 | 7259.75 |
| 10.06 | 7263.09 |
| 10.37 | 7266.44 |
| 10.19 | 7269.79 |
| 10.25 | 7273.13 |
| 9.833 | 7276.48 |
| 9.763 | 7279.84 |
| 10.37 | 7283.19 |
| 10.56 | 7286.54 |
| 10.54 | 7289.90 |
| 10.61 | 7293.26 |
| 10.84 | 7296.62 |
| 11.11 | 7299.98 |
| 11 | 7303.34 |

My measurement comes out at 5.19 angstroms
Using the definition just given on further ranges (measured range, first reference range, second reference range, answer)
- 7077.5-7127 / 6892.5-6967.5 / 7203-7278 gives 2.2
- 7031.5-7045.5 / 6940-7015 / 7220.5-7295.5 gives -2.3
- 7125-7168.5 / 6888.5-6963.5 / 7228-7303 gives 9.7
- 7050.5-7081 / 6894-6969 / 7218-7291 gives -1.8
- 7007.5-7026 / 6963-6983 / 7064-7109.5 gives -1.8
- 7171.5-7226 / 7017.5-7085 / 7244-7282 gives 8.5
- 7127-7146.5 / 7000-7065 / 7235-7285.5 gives 6.0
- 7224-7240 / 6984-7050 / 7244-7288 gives 1.1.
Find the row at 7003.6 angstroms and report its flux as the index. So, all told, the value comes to 8.894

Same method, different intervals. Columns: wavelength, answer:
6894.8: 6.836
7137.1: 6.944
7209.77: 7.941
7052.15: 10.11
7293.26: 10.61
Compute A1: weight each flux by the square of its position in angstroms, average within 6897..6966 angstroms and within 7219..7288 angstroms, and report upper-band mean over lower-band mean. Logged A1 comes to 1.3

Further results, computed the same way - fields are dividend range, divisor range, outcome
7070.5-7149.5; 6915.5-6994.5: 0.98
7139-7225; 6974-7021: 0.92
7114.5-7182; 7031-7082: 0.79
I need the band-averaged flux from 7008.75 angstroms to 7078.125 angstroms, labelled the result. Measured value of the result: 9.87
